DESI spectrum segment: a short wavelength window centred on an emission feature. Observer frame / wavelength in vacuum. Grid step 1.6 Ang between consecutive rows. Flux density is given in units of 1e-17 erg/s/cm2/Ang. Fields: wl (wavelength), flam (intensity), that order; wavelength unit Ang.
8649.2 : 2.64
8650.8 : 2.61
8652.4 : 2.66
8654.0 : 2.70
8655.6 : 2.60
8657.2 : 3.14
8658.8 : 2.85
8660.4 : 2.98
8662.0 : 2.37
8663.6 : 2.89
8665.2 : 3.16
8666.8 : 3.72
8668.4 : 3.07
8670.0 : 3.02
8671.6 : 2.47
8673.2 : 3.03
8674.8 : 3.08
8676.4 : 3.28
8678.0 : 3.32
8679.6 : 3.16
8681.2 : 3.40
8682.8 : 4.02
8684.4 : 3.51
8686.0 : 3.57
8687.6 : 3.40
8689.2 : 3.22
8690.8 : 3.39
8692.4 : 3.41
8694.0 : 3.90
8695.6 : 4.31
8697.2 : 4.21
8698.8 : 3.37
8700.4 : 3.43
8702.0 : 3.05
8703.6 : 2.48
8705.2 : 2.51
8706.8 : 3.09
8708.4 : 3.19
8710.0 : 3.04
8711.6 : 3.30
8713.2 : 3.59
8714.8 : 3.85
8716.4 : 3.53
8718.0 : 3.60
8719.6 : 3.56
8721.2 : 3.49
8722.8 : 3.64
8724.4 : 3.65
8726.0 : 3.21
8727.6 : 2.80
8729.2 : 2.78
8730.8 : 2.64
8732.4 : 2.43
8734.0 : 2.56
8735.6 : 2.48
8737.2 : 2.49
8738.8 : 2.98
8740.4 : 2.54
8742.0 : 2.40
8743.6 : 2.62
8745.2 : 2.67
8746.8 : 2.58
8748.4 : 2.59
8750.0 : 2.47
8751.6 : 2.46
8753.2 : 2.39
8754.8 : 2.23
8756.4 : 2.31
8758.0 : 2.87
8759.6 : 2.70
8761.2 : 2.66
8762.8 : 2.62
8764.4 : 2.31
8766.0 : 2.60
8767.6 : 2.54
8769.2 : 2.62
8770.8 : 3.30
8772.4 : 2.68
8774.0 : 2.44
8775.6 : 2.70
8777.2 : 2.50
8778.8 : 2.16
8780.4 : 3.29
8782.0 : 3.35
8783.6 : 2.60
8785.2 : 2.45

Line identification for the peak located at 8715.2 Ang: [N II] 6583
